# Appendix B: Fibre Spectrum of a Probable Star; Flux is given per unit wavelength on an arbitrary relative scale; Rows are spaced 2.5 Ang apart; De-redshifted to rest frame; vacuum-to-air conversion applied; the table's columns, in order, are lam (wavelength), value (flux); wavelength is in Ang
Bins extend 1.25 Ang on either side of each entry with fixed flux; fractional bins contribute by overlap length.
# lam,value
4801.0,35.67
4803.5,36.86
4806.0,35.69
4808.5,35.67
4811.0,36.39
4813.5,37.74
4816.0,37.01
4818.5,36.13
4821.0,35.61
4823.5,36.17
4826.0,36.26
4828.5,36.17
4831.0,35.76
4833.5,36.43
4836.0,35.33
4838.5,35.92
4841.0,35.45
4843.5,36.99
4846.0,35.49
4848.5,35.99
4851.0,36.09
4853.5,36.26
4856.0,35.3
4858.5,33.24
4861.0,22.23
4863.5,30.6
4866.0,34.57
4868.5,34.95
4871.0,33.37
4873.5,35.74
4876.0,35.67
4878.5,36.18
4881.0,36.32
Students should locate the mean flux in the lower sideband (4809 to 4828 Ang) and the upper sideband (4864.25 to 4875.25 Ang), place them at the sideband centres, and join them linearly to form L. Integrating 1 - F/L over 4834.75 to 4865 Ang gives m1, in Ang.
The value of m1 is 1.0 Ang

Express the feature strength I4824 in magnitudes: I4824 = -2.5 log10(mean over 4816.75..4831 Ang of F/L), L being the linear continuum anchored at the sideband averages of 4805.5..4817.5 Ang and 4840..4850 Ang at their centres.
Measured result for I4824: 0.01 mag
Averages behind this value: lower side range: 36.5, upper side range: 36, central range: 36.1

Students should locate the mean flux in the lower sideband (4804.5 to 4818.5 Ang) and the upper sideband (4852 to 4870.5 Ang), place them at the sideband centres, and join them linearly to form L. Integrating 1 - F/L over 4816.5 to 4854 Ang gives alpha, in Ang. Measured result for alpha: -1.6 Ang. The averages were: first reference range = 36.5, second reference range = 32.5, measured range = 36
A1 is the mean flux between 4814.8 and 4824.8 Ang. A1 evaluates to 36.2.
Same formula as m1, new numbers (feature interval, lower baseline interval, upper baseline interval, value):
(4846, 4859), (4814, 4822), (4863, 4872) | -0.40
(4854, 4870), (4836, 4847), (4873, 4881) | 1.73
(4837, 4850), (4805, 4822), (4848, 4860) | -0.21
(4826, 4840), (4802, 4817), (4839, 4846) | 0.10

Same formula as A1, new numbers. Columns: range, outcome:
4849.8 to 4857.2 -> 35.9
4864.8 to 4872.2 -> 34.3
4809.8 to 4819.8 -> 36.8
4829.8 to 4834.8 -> 36.1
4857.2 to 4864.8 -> 28.8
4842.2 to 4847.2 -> 36.2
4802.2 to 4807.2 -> 36.3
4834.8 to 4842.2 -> 35.6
